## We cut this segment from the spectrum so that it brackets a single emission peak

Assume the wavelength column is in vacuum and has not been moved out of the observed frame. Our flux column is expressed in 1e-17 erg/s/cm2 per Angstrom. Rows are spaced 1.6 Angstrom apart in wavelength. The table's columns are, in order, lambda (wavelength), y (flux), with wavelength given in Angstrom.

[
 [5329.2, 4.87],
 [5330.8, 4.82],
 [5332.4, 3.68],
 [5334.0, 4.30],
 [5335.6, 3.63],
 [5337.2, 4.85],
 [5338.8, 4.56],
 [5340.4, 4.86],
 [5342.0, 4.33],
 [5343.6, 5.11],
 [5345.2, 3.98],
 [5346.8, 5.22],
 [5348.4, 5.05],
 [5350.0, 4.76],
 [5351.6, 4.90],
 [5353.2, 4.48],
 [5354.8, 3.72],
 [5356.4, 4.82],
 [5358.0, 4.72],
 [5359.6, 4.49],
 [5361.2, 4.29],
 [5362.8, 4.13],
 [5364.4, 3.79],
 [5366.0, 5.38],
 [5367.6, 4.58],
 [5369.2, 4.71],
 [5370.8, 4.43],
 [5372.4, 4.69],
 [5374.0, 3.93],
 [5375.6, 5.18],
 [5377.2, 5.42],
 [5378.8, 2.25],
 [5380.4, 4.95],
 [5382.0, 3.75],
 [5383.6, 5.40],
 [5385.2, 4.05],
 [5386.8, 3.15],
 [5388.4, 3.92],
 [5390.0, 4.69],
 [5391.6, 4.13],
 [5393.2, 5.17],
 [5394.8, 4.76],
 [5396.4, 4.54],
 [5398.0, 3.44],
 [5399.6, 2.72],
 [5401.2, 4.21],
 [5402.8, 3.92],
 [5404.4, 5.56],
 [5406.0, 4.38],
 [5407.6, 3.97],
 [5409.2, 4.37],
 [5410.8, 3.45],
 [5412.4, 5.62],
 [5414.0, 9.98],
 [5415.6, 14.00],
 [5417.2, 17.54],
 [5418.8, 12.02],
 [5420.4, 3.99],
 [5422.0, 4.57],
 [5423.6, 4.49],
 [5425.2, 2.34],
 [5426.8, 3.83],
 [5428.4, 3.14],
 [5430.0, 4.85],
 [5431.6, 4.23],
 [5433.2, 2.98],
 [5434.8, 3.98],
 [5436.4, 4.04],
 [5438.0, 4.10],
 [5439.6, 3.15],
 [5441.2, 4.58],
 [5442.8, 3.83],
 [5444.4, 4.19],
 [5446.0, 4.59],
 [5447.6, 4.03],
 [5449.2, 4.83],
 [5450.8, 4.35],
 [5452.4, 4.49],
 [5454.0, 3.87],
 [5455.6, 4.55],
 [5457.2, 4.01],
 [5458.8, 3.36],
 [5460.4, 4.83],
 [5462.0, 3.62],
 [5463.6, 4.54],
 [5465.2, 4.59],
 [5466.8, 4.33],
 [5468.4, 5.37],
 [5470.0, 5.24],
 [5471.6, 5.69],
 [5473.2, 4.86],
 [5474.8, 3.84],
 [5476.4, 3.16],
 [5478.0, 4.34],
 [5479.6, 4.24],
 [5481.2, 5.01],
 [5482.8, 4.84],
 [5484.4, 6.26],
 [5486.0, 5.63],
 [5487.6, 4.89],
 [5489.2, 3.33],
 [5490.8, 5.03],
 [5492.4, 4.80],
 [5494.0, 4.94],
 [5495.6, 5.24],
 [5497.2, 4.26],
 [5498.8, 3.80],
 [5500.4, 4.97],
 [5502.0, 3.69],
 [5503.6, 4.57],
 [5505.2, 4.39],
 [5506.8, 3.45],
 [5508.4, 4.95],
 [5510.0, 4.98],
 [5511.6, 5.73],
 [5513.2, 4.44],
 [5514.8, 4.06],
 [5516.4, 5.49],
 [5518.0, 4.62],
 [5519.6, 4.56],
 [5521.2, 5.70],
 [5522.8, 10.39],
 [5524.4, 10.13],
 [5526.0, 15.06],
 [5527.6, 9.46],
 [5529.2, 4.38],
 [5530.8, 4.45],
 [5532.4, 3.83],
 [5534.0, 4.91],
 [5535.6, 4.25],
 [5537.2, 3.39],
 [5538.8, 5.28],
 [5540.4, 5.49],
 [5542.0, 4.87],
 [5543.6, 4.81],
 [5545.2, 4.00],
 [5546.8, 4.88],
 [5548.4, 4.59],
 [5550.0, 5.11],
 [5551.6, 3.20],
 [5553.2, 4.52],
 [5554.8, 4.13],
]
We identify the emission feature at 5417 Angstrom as H-beta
